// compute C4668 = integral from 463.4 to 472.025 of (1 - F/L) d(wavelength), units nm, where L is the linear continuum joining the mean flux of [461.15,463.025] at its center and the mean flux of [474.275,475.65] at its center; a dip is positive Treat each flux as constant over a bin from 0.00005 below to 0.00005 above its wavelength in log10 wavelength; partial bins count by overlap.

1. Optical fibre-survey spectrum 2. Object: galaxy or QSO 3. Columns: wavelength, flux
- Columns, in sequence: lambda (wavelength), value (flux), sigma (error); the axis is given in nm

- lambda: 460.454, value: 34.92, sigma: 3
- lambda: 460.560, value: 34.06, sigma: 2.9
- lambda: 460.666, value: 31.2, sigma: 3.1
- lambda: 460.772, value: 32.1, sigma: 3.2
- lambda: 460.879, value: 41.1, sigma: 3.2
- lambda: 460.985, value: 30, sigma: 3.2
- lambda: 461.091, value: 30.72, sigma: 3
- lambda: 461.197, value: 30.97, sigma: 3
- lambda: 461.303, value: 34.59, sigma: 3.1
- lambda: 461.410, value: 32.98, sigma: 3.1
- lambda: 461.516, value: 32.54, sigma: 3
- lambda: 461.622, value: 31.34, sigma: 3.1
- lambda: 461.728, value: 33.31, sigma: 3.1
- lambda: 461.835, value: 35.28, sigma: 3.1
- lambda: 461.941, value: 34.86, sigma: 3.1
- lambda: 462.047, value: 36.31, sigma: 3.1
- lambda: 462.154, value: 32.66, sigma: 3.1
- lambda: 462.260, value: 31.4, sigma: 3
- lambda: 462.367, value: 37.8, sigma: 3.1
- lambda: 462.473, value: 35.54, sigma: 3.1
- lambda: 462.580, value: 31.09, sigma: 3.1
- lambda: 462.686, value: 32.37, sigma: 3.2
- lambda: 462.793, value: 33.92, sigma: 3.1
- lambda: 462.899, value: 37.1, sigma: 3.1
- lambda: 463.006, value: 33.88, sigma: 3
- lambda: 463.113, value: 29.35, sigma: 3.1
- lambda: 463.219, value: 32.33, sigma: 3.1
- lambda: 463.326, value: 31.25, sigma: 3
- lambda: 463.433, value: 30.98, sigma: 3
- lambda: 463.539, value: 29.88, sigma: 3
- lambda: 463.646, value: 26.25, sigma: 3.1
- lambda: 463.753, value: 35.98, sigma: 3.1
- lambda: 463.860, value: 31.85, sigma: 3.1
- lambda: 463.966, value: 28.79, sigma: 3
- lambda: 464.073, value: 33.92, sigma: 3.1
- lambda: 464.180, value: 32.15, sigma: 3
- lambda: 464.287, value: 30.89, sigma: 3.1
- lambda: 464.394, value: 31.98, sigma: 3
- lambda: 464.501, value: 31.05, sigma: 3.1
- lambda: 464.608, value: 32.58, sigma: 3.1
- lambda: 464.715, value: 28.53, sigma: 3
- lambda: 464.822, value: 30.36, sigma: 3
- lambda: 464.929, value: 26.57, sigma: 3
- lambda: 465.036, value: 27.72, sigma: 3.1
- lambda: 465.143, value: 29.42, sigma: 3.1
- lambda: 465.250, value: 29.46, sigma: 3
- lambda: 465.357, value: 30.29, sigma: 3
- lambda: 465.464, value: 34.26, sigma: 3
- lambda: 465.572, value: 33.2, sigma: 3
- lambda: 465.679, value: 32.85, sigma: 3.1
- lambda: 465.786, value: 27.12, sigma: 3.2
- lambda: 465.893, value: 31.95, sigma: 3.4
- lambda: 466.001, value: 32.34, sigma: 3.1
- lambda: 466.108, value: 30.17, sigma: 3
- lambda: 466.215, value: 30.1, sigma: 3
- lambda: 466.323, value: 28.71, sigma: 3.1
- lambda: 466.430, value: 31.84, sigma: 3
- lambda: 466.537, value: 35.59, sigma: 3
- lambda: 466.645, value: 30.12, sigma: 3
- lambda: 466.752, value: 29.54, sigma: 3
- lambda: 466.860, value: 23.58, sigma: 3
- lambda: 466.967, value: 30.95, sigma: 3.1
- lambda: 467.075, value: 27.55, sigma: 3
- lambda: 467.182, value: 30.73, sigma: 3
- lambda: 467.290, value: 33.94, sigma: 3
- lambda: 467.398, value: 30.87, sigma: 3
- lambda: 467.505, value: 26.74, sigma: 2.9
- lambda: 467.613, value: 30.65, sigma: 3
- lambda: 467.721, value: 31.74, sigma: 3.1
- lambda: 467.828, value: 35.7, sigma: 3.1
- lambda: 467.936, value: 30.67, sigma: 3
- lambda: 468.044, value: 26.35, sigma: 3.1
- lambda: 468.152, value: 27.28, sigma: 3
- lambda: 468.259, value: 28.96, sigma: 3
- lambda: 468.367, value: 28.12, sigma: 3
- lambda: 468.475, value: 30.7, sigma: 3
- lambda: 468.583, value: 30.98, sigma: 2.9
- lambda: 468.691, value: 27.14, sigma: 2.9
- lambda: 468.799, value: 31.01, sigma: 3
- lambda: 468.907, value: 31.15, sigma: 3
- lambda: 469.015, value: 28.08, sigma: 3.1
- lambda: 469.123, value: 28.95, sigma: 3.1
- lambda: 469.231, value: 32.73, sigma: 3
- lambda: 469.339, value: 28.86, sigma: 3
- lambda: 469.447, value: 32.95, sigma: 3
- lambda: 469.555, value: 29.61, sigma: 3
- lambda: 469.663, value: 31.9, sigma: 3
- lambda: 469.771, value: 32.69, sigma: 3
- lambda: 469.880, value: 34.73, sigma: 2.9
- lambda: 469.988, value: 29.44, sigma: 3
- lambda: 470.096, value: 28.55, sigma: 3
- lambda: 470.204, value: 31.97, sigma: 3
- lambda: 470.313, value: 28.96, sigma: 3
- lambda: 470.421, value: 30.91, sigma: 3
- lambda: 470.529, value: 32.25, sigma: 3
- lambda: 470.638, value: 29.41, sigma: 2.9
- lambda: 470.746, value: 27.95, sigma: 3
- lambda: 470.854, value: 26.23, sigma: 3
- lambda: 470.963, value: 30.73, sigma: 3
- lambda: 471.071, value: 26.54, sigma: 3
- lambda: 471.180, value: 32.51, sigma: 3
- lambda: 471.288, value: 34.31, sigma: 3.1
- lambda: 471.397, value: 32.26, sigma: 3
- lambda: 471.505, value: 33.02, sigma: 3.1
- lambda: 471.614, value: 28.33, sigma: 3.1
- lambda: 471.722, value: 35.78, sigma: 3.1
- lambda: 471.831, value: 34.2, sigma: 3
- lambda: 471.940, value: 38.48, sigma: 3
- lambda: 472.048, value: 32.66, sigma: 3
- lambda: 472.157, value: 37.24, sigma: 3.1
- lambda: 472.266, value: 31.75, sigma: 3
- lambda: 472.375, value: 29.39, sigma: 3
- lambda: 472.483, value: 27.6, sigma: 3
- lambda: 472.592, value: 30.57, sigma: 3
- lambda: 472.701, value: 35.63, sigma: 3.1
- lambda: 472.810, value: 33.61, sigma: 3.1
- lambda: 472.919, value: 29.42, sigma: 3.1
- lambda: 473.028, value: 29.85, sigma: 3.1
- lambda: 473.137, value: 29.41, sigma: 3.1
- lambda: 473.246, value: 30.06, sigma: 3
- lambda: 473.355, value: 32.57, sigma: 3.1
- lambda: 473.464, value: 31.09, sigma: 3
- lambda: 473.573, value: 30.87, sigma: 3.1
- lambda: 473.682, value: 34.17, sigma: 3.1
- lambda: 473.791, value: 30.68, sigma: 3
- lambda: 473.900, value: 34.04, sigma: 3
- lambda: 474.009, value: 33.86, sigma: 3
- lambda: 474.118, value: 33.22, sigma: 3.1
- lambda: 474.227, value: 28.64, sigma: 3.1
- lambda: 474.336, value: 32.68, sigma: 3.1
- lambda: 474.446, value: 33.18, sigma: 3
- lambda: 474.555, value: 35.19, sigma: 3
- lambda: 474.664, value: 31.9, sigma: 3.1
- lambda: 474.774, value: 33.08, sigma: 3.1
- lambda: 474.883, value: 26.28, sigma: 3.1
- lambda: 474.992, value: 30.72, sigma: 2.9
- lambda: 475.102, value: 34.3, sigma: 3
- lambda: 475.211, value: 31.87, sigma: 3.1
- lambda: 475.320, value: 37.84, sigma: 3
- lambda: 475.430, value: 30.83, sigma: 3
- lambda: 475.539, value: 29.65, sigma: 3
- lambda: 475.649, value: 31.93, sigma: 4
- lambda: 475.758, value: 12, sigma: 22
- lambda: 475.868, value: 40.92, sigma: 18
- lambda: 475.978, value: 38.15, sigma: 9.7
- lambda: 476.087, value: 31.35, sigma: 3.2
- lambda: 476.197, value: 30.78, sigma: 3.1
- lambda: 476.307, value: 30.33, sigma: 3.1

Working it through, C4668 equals 0.63 nm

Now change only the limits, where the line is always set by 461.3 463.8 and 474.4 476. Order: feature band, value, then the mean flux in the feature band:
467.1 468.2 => 0.070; 30.4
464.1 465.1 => 0.076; 30.3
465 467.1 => 0.144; 30.4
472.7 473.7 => 0.017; 31.4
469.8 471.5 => 0.086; 30.6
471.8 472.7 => -0.024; 32.9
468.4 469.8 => 0.082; 30.4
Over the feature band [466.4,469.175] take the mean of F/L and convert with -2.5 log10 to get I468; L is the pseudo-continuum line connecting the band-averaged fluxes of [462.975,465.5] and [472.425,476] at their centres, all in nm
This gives 0.041 mag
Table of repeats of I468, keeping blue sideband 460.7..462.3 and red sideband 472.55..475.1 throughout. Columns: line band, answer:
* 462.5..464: 0.04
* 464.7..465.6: 0.10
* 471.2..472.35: -0.05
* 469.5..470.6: 0.04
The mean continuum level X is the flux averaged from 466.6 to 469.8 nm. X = 30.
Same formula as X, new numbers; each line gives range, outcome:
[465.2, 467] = 30.7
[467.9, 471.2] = 29.9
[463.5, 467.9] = 30.7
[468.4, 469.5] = 30.2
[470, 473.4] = 31.3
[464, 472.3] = 30.8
